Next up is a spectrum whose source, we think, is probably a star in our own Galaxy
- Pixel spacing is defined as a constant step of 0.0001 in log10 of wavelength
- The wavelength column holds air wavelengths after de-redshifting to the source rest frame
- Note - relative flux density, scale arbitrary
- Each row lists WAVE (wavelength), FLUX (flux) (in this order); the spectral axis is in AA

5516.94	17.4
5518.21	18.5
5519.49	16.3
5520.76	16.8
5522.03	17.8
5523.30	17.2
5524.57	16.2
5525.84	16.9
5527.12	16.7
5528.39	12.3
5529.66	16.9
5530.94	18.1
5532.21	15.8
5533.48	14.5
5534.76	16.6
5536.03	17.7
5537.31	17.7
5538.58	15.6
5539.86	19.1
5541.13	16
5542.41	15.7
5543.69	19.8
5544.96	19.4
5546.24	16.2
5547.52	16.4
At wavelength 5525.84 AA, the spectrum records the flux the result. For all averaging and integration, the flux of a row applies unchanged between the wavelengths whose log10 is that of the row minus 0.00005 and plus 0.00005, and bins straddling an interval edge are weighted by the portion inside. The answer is 16.9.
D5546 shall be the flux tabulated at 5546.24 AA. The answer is 16.2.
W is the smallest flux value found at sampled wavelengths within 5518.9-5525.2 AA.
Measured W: 16.2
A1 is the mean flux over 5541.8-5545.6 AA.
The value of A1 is 18.3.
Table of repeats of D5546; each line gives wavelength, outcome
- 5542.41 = 15.7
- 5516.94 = 17.4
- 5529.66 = 16.9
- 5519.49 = 16.3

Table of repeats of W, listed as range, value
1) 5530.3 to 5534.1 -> 14.5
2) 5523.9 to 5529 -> 12.3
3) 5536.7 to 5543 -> 15.6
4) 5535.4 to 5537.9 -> 17.7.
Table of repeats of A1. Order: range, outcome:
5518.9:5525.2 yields 16.9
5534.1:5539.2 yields 16.9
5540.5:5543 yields 15.8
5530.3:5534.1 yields 16.2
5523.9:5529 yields 15.6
